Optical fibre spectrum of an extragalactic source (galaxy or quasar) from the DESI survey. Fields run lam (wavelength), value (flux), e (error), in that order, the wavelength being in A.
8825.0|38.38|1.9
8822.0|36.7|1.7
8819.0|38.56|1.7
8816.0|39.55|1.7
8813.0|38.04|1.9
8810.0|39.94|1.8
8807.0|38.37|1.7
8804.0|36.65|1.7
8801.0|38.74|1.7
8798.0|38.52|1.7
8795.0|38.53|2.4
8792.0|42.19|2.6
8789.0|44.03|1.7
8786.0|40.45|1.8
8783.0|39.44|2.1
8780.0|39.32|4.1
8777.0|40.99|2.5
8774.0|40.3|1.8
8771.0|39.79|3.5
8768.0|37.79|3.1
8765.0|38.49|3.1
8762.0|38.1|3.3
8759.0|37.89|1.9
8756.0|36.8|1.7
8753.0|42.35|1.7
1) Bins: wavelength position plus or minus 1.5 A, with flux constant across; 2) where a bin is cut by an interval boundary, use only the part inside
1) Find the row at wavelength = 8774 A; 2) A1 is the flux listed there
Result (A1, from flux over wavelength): 40.3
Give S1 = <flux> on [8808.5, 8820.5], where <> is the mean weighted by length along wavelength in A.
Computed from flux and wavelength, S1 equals 39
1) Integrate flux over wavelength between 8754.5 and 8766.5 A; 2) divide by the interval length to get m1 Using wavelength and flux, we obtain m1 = 37.8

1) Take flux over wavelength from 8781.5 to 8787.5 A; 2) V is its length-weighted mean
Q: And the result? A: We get 39.9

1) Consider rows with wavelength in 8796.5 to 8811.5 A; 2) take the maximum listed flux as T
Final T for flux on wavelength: 39.94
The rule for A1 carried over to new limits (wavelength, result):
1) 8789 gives 44.03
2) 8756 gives 36.8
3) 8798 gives 38.52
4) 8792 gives 42.19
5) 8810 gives 39.94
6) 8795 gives 38.53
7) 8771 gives 39.79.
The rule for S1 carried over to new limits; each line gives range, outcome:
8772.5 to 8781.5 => 40.2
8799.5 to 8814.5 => 38.3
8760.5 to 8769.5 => 38.1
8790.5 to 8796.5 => 40.4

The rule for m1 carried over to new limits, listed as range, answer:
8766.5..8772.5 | 38.8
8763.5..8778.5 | 39.5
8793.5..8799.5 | 38.5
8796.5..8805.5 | 38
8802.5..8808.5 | 37.5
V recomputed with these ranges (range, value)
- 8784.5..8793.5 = 42.2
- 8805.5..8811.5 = 39.2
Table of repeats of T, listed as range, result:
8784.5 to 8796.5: 44.03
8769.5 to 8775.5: 40.3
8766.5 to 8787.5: 40.99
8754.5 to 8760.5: 37.89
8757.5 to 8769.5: 38.49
